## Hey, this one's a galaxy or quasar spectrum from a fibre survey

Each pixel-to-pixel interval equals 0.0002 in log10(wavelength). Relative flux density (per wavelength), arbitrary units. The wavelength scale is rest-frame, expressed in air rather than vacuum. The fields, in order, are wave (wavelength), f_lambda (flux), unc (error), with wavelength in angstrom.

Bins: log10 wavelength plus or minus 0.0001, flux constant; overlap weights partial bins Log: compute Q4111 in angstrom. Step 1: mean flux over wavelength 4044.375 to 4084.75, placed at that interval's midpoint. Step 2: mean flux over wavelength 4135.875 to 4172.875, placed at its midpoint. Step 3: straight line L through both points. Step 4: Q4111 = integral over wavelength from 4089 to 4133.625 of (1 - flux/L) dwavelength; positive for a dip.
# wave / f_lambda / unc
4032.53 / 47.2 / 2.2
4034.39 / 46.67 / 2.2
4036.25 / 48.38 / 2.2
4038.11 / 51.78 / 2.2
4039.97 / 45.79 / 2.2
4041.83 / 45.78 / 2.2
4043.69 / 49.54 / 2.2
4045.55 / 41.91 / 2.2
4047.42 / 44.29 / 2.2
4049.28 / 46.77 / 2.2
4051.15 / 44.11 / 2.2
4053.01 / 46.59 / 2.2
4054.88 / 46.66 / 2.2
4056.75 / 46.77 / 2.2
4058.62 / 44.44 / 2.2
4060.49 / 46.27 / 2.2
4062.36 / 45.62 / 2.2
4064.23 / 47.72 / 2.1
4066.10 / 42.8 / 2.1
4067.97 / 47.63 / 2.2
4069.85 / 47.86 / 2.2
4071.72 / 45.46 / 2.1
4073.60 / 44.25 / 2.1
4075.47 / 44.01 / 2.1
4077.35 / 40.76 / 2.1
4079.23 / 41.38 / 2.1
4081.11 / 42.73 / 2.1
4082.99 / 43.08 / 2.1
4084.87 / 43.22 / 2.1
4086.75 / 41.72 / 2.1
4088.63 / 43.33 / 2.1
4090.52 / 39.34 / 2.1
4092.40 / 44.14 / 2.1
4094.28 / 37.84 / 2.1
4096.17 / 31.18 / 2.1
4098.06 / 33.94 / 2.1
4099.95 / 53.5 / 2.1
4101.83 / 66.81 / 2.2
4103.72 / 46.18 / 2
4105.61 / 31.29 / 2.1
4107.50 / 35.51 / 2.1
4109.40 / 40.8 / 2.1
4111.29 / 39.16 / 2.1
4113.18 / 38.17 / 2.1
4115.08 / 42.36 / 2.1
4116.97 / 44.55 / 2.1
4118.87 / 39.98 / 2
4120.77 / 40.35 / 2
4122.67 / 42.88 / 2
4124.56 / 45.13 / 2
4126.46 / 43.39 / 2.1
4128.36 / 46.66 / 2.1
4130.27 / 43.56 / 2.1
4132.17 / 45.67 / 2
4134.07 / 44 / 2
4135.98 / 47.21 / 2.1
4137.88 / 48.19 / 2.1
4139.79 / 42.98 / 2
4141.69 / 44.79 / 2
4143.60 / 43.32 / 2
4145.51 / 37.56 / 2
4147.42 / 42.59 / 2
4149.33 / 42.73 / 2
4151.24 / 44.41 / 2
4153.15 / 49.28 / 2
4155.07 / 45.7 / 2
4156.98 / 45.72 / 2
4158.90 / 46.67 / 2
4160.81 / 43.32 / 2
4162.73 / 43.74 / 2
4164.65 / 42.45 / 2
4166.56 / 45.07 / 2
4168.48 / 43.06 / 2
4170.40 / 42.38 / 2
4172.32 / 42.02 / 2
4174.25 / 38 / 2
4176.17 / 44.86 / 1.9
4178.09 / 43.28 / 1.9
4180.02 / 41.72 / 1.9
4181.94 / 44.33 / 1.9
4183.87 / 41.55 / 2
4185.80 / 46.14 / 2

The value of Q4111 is 2.1 angstrom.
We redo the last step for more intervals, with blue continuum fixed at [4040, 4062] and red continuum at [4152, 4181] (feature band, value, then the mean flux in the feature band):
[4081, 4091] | 0.6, 42.3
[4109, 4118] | 0.7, 41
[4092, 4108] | 0.9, 42.4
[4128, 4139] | -0.4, 45.8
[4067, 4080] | 0.2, 44.5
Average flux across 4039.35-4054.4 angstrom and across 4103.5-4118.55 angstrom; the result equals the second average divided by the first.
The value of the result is 0.86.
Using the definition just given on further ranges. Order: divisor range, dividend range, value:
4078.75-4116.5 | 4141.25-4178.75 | 1.04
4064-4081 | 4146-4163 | 1.01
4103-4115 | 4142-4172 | 1.13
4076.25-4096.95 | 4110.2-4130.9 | 1.04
